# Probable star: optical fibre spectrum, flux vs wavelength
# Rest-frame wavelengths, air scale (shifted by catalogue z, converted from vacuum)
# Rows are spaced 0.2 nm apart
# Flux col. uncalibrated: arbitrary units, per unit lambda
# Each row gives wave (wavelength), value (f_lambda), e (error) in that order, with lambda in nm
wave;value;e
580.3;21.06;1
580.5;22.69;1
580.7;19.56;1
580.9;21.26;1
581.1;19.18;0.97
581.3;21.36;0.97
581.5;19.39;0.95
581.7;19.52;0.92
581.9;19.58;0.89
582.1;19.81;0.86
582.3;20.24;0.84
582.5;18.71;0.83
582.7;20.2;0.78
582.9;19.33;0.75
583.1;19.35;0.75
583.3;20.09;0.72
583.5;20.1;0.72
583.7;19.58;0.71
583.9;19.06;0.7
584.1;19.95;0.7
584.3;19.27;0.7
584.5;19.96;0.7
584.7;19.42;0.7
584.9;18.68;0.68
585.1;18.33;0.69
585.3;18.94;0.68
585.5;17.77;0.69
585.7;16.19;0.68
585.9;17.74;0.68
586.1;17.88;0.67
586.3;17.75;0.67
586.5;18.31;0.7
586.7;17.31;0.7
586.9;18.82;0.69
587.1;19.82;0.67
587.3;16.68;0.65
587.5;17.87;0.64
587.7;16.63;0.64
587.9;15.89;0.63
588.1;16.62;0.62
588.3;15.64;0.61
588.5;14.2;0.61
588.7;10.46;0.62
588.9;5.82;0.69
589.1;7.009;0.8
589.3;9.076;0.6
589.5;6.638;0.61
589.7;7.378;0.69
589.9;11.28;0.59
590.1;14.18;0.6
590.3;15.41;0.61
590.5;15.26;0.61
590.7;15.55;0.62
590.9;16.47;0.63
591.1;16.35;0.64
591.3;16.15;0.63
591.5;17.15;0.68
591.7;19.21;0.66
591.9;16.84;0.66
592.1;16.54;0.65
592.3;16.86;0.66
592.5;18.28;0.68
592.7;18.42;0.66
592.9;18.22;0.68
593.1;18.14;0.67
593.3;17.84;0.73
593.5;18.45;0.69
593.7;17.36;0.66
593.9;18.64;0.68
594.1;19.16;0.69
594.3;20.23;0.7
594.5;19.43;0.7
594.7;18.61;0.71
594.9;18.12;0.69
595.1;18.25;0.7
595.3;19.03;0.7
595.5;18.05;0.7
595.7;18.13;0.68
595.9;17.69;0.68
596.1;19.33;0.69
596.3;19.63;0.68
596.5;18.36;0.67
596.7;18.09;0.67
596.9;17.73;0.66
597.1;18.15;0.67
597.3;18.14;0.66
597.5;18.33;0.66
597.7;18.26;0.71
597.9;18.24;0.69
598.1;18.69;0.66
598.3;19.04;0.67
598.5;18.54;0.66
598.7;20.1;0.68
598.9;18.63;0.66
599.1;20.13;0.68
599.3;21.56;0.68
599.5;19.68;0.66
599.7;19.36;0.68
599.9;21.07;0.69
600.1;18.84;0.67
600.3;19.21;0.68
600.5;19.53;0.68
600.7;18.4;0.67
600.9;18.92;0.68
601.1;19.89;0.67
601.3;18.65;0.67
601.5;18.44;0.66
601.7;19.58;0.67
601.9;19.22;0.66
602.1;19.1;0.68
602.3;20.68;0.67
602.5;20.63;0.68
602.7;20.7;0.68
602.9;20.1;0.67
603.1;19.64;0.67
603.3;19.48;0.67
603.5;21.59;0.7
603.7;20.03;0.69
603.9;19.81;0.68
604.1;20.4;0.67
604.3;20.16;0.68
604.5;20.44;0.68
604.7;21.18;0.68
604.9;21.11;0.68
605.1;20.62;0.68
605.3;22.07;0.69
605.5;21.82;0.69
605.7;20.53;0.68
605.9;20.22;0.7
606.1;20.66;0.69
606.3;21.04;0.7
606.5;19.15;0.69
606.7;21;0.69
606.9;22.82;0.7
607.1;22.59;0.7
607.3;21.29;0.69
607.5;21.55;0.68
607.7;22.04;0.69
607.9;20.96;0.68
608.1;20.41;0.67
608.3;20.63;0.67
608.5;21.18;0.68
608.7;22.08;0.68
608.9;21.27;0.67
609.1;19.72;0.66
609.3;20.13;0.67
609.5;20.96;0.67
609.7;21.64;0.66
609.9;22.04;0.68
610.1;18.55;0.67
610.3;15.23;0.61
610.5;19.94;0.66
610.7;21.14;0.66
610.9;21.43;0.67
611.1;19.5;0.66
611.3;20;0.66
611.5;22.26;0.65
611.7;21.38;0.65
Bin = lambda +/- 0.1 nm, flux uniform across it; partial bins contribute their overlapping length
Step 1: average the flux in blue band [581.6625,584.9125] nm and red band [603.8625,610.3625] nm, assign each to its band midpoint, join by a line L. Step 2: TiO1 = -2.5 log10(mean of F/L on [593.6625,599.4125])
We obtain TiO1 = 0.084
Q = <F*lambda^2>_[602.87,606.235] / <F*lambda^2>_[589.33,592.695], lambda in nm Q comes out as 1.4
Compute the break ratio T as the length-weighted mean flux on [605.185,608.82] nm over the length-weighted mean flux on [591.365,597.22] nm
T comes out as 1.2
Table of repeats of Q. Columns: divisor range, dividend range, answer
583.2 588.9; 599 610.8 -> 1.23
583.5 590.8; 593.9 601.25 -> 1.24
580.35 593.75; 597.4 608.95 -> 1.24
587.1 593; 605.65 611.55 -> 1.50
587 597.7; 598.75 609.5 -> 1.29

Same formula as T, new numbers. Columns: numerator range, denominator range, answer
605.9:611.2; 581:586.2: 1.08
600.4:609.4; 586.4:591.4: 1.44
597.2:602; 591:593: 1.10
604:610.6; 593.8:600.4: 1.10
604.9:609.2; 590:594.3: 1.23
